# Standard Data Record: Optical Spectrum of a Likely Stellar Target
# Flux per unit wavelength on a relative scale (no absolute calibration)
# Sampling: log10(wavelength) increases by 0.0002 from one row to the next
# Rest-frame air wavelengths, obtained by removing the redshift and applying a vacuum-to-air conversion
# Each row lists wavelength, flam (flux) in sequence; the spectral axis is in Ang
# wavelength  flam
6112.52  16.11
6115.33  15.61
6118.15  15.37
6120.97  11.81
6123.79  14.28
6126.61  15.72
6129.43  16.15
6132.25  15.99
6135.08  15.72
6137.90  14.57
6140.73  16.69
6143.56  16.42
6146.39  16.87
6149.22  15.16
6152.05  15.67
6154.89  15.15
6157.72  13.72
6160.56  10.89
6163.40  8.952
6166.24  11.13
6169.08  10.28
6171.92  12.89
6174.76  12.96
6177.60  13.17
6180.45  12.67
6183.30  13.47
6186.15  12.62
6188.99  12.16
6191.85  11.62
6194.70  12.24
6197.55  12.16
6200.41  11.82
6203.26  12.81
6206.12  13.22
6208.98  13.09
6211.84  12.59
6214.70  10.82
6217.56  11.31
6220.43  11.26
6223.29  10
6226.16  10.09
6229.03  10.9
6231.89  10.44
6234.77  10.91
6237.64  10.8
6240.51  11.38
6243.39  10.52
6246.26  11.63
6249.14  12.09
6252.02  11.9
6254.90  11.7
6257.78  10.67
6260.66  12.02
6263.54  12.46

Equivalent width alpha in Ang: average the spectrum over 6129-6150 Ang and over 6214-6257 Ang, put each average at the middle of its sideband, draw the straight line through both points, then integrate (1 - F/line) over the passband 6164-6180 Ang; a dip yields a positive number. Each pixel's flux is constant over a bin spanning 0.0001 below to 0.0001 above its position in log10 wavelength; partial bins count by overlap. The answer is 2.59 Ang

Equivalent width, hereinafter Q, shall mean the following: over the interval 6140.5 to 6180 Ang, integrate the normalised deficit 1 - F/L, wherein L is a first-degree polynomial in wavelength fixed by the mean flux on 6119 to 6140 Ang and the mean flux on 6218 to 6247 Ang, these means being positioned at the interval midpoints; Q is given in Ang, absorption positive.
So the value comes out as 0.89 Ang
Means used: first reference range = 15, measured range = 13.4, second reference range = 10.8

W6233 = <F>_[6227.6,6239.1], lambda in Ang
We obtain 10.8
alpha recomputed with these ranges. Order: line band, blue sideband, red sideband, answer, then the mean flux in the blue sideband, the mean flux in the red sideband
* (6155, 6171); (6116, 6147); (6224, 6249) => 3.0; 15.4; 10.9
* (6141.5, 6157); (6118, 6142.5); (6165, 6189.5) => -1.9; 15.2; 12.4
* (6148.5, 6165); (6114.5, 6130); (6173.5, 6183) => 0.6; 14.7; 13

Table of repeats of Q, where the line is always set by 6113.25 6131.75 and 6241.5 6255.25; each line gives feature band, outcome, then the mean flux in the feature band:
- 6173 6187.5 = 0.4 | 13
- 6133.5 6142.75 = -0.8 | 15.7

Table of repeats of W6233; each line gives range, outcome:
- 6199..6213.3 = 12.7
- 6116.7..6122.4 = 13.6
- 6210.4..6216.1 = 11.7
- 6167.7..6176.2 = 12.1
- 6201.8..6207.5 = 13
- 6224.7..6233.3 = 10.5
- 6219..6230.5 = 10.6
